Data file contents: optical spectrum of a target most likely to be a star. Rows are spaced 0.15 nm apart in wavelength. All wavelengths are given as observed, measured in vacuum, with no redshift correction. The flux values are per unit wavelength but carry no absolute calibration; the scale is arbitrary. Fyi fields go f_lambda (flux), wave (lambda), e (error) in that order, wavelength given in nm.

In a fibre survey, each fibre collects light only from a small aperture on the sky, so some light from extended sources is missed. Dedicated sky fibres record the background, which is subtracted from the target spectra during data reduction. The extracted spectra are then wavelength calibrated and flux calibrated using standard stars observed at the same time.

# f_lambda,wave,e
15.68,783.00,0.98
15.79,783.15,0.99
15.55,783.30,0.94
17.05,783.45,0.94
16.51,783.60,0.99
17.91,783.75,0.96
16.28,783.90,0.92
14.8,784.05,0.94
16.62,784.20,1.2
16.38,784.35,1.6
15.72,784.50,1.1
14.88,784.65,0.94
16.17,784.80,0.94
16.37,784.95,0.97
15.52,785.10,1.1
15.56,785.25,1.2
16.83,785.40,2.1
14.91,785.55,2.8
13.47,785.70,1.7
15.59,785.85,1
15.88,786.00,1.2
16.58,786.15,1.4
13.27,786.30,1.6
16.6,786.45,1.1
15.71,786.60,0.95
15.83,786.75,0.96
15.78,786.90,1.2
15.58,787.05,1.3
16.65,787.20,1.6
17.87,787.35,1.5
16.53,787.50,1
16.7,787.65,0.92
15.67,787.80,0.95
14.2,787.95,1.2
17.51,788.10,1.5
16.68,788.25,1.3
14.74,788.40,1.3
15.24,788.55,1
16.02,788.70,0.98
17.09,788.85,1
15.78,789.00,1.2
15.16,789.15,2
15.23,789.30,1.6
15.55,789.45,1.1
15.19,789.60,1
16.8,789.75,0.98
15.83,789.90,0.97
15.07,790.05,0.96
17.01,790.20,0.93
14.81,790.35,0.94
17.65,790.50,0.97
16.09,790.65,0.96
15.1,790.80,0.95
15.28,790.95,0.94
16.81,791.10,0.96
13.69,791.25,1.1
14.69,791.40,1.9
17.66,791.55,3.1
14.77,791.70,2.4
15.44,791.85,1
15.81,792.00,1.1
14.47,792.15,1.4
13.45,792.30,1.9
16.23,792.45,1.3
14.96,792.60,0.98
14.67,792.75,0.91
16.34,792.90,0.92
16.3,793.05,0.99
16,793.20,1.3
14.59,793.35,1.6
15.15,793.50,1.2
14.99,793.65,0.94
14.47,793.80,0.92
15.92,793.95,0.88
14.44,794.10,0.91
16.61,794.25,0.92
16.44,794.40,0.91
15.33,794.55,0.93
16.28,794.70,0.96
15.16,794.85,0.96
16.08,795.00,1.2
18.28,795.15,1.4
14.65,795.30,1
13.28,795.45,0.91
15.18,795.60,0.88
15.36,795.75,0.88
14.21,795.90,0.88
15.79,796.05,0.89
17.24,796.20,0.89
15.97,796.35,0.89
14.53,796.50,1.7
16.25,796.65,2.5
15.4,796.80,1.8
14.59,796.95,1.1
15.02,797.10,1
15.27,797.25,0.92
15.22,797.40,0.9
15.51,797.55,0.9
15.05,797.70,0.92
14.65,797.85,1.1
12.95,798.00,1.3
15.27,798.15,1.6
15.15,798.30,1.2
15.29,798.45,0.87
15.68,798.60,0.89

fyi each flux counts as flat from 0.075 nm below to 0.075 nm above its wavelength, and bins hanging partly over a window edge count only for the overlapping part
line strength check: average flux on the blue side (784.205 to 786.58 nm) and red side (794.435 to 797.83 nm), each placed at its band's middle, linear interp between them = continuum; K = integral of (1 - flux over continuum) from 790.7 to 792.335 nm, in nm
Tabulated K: 0.027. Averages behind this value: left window 15.6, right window 15.4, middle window 15.3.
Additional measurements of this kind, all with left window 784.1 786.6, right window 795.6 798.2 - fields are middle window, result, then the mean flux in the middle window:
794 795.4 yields -0.05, 15.9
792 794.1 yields 0.02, 15.2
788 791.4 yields -0.07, 15.8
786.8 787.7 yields -0.05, 16.5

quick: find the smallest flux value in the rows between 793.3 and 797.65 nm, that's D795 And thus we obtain 13.28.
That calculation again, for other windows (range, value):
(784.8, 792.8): 13.27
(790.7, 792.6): 13.45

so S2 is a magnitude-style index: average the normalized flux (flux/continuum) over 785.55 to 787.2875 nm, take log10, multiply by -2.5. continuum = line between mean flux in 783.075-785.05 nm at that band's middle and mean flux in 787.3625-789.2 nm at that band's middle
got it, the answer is 0.04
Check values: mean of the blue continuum 16.1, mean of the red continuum 16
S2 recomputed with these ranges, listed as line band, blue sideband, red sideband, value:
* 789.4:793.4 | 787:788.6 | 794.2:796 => 0.02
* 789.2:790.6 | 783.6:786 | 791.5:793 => -0.03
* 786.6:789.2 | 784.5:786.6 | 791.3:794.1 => -0.04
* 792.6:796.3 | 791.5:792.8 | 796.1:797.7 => -0.01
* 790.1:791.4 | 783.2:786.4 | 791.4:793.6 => -0.02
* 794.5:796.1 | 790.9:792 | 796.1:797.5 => 0.01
